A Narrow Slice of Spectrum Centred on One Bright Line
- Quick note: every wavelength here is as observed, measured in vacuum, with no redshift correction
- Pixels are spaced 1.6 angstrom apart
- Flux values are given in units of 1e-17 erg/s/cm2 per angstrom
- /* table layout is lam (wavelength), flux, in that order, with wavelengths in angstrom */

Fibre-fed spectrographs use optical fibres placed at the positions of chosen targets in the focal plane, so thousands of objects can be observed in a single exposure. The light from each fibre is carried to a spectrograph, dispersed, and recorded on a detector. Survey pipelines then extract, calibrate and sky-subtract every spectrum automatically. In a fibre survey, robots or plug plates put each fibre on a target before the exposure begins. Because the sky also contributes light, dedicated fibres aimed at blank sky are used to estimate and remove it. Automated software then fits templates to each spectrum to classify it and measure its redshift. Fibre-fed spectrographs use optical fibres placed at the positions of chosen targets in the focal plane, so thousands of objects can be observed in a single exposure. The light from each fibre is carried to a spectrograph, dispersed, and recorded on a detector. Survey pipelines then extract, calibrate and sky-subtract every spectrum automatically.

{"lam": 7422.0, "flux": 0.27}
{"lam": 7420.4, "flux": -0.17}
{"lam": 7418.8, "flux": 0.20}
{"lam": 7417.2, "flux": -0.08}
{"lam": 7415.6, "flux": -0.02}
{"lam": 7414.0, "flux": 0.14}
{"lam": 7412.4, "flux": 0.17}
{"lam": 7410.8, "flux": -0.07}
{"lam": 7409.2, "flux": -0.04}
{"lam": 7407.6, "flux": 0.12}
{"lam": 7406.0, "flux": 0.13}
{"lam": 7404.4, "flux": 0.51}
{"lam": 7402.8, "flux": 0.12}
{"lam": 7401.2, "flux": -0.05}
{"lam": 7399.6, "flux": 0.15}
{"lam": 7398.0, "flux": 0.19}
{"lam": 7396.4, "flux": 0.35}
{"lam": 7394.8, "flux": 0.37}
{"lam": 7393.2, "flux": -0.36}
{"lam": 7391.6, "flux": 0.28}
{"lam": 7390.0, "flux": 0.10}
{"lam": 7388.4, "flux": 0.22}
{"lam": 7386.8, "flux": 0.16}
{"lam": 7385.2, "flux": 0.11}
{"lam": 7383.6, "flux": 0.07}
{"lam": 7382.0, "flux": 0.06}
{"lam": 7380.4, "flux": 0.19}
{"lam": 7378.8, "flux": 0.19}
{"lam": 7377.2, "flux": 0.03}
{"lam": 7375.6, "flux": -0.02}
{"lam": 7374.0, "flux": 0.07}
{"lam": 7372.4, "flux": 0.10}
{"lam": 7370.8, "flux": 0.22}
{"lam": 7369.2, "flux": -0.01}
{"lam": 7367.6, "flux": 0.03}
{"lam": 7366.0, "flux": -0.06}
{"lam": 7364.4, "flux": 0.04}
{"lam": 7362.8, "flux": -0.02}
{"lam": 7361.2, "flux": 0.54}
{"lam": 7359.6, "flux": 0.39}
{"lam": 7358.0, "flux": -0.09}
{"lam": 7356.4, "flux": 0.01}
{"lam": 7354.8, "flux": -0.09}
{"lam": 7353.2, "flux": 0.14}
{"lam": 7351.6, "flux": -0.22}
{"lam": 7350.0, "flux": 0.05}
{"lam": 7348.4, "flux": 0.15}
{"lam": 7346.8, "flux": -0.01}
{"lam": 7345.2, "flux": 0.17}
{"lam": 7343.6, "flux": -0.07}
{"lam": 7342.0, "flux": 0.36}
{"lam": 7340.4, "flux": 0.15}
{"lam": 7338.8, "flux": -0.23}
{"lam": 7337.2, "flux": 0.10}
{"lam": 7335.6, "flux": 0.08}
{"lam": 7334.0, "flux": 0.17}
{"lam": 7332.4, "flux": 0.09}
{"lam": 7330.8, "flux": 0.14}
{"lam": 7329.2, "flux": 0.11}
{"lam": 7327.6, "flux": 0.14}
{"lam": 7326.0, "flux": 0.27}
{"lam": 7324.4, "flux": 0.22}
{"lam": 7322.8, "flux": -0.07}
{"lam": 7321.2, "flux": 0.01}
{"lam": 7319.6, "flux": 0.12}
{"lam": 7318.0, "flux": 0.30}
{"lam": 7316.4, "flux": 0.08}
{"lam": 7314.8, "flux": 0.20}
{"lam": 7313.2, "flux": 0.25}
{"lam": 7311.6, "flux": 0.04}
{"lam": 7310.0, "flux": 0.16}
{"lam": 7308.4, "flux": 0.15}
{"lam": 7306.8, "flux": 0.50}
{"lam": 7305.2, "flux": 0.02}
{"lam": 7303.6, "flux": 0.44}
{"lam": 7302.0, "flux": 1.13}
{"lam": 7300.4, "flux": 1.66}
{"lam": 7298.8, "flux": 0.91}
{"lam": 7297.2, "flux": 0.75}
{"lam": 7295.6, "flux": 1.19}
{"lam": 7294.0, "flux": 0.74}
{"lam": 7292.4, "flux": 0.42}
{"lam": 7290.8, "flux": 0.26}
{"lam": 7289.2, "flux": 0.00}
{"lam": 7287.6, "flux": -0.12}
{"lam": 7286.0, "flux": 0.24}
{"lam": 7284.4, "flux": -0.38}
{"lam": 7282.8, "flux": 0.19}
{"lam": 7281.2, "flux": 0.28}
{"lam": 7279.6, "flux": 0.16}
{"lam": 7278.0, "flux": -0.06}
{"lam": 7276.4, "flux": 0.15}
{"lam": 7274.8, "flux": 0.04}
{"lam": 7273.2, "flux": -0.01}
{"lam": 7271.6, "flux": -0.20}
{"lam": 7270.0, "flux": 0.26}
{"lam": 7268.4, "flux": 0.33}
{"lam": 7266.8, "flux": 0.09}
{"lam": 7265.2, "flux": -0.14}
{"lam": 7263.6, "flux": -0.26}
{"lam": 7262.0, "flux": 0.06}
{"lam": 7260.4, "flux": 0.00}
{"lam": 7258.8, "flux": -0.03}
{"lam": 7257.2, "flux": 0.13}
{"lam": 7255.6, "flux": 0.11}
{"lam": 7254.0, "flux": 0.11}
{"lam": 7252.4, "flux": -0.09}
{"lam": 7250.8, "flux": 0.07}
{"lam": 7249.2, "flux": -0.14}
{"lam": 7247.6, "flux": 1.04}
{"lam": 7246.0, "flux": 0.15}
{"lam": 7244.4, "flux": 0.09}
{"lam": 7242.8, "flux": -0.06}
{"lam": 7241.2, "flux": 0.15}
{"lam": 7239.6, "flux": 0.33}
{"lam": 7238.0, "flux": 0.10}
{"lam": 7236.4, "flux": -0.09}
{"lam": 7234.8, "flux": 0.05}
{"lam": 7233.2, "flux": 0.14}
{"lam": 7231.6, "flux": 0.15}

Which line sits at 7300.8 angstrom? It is [O II]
